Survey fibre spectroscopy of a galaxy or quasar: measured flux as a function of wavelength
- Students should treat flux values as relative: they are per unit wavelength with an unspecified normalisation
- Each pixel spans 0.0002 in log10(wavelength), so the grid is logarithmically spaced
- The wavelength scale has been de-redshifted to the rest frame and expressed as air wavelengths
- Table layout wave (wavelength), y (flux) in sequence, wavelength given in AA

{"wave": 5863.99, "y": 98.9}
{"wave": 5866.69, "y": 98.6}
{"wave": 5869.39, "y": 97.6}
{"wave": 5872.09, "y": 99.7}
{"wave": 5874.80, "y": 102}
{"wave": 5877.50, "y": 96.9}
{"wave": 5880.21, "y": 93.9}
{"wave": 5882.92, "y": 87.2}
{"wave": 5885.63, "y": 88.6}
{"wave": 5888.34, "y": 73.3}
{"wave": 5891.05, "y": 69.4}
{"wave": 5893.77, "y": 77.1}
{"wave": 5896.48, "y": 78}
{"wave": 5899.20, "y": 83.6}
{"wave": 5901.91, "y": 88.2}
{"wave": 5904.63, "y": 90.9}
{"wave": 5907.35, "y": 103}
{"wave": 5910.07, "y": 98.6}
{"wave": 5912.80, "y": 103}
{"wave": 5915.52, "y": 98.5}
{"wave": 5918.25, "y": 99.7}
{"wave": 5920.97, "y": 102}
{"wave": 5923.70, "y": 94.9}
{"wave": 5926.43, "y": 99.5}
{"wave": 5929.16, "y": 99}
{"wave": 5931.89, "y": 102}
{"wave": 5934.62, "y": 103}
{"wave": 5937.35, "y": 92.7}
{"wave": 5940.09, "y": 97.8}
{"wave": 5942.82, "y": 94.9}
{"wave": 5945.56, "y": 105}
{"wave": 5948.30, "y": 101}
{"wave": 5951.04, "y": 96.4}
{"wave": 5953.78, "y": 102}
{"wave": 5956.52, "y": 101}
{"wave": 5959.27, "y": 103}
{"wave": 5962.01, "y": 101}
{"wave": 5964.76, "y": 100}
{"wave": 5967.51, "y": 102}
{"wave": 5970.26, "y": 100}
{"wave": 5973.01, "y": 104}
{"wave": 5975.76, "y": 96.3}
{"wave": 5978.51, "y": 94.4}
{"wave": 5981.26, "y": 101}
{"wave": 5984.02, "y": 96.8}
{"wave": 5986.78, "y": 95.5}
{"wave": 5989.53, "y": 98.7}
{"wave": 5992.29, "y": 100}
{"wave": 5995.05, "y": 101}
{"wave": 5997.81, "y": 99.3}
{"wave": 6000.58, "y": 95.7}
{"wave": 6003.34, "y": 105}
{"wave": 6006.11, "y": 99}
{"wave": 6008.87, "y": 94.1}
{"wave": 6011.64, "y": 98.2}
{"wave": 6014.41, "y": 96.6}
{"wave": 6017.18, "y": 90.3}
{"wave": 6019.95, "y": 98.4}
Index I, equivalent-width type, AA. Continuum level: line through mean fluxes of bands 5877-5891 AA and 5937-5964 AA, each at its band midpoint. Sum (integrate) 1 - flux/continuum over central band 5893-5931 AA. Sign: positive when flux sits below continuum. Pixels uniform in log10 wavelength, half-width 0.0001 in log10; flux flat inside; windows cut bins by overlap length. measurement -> -1.11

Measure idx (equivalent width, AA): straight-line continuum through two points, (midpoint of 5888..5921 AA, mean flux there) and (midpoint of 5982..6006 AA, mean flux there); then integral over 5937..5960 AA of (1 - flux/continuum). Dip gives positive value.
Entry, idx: -1.3 AA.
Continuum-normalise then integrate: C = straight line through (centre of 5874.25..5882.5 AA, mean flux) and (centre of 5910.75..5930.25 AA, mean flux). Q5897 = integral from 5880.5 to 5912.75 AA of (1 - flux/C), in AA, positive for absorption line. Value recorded 3.7 AA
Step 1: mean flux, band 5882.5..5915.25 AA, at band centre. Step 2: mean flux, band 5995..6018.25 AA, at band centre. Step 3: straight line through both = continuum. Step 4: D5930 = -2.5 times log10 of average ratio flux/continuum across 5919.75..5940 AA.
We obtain -0.101 mag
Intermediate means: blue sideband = 87.1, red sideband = 97.6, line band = 98.9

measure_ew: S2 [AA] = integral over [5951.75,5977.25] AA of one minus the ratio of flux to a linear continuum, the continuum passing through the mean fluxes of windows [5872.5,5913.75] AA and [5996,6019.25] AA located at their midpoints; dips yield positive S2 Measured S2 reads -1.8 AA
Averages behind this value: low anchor 89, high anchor 97.4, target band 101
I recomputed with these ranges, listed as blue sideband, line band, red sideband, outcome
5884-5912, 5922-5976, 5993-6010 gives -4.5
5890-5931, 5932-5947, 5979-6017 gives -0.7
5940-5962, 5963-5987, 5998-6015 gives 0.1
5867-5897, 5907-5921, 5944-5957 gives -0.9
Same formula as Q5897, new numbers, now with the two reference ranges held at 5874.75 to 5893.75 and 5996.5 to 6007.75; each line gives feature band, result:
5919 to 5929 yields -0.9 AA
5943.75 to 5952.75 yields -0.7 AA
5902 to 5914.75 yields -1.3 AA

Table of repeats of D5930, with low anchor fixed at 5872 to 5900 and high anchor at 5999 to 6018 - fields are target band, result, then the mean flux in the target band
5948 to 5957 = -0.09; 99.9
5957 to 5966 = -0.09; 101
